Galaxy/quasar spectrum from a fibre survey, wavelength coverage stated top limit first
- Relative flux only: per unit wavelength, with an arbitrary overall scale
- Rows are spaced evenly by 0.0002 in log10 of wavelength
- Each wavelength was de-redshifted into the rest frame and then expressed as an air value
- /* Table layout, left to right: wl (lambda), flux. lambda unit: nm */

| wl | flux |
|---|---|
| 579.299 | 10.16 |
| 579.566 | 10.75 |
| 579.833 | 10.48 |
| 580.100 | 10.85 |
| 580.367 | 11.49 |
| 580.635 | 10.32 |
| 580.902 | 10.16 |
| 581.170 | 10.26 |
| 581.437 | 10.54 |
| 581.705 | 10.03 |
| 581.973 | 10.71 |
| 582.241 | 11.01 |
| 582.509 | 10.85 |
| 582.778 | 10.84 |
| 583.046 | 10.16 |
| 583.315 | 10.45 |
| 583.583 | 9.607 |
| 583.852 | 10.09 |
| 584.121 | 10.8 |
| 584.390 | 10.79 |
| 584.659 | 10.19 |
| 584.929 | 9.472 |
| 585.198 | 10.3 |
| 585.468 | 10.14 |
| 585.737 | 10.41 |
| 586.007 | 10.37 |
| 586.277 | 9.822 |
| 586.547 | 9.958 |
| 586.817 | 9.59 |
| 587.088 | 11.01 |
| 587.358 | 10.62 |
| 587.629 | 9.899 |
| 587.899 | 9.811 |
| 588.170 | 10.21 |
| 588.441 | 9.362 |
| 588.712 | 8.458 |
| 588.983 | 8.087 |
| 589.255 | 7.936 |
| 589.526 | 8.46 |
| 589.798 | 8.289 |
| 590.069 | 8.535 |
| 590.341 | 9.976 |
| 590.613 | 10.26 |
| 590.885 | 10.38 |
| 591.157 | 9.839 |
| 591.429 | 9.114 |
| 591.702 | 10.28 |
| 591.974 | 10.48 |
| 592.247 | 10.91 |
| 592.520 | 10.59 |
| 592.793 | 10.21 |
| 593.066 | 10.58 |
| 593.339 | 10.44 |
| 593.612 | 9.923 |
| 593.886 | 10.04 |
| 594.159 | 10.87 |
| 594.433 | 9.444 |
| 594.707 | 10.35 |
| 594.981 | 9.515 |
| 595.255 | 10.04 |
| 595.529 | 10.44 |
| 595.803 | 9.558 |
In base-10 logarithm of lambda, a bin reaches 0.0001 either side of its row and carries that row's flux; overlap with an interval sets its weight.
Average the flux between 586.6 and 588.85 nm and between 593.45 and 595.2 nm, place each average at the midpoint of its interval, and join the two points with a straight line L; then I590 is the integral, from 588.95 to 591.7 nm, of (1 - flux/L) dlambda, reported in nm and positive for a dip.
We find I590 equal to 0.21 nm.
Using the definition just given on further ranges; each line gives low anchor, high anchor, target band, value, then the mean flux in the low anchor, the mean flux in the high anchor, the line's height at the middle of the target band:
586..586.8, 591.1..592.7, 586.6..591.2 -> 0.28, 9.93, 10.2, 10.1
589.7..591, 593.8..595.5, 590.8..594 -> -0.15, 9.51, 10.1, 9.78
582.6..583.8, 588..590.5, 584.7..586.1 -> -0.06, 10.3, 8.84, 9.75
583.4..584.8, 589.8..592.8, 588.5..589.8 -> 0.23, 10.3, 9.97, 10.1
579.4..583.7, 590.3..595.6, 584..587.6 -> 0.05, 10.5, 10.2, 10.4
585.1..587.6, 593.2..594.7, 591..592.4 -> 0.01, 10.2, 10.2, 10.2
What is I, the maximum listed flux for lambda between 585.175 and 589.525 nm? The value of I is 11.01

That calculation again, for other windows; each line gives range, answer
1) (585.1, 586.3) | 10.41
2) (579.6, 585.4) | 11.49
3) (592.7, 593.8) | 10.58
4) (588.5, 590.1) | 8.535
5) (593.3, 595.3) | 10.87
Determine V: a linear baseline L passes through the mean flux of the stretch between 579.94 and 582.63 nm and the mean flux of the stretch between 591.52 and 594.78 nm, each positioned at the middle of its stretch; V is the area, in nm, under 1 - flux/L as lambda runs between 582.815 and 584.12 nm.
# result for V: 0.04 nm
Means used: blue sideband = 10.6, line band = 10.2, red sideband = 10.3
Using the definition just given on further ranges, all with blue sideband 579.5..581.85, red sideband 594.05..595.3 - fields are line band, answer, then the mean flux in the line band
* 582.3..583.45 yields -0.02 nm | 10.6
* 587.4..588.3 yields 0.02 nm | 10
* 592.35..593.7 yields -0.04 nm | 10.4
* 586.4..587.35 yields 0.01 nm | 10.2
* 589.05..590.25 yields 0.22 nm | 8.35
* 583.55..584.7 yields 0.00 nm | 10.4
